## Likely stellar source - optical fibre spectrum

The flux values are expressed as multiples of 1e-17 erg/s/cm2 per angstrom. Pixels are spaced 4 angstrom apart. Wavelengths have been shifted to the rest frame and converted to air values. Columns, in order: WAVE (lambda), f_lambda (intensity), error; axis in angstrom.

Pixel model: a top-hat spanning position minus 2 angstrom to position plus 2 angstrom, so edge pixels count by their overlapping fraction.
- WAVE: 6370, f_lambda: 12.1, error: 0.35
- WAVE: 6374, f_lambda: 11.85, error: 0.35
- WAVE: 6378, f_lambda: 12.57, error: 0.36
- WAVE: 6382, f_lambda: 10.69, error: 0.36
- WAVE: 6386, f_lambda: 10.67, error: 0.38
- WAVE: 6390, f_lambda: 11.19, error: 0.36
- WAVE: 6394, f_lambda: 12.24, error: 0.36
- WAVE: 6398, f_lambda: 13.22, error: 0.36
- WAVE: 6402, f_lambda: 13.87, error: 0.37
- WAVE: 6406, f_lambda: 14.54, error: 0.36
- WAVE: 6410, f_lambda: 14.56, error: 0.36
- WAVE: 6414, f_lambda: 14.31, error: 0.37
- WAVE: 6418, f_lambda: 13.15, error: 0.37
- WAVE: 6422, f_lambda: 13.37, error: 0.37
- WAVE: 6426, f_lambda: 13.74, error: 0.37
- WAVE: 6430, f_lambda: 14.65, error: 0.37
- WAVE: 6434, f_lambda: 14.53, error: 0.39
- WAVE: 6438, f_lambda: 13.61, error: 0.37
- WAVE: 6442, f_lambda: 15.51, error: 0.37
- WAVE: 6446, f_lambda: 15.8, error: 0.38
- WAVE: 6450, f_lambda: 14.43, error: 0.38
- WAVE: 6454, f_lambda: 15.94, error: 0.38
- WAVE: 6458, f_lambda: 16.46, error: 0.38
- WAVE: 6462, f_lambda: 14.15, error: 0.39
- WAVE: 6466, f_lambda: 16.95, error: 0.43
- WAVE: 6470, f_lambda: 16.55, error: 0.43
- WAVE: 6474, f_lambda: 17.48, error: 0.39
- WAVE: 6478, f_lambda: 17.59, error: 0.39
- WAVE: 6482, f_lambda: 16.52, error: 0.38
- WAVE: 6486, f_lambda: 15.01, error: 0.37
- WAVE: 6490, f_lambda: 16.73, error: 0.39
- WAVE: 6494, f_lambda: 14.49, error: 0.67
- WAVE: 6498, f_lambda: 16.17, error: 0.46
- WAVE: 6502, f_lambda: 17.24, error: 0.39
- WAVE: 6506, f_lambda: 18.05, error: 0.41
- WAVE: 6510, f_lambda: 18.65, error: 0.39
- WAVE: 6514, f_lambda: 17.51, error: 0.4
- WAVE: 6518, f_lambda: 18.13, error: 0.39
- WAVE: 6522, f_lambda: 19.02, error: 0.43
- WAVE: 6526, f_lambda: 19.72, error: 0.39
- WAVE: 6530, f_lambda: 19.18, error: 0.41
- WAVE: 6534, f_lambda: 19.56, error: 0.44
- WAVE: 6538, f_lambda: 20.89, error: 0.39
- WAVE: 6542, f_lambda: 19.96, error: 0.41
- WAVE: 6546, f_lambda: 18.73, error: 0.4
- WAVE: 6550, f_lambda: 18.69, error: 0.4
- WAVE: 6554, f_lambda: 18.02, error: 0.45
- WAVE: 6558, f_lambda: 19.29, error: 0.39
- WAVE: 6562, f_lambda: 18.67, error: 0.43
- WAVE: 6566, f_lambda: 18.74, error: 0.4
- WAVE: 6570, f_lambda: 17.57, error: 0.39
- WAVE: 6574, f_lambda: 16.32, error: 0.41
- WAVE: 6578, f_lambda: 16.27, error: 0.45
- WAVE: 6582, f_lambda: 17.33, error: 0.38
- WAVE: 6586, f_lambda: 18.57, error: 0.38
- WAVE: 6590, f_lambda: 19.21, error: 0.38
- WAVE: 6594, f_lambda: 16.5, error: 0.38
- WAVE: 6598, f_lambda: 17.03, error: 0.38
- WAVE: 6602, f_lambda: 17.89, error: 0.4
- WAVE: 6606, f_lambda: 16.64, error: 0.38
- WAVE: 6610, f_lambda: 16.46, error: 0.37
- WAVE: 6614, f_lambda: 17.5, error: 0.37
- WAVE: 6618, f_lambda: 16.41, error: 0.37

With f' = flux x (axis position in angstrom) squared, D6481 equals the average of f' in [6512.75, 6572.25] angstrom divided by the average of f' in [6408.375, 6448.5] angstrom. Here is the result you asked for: 1.37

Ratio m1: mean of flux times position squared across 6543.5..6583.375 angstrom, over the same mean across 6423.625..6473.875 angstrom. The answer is 1.2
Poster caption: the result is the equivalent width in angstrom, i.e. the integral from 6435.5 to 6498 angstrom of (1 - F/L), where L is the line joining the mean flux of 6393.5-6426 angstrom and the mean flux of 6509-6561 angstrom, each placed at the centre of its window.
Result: 1.20 angstrom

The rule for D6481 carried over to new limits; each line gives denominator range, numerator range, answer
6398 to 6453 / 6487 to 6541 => 1.30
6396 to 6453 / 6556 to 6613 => 1.30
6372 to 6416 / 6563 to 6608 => 1.46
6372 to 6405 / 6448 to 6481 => 1.37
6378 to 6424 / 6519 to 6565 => 1.56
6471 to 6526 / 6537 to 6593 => 1.09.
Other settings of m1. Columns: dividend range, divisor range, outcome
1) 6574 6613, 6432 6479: 1.15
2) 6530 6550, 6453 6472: 1.25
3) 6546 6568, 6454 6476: 1.18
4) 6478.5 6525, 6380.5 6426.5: 1.36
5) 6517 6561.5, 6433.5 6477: 1.26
